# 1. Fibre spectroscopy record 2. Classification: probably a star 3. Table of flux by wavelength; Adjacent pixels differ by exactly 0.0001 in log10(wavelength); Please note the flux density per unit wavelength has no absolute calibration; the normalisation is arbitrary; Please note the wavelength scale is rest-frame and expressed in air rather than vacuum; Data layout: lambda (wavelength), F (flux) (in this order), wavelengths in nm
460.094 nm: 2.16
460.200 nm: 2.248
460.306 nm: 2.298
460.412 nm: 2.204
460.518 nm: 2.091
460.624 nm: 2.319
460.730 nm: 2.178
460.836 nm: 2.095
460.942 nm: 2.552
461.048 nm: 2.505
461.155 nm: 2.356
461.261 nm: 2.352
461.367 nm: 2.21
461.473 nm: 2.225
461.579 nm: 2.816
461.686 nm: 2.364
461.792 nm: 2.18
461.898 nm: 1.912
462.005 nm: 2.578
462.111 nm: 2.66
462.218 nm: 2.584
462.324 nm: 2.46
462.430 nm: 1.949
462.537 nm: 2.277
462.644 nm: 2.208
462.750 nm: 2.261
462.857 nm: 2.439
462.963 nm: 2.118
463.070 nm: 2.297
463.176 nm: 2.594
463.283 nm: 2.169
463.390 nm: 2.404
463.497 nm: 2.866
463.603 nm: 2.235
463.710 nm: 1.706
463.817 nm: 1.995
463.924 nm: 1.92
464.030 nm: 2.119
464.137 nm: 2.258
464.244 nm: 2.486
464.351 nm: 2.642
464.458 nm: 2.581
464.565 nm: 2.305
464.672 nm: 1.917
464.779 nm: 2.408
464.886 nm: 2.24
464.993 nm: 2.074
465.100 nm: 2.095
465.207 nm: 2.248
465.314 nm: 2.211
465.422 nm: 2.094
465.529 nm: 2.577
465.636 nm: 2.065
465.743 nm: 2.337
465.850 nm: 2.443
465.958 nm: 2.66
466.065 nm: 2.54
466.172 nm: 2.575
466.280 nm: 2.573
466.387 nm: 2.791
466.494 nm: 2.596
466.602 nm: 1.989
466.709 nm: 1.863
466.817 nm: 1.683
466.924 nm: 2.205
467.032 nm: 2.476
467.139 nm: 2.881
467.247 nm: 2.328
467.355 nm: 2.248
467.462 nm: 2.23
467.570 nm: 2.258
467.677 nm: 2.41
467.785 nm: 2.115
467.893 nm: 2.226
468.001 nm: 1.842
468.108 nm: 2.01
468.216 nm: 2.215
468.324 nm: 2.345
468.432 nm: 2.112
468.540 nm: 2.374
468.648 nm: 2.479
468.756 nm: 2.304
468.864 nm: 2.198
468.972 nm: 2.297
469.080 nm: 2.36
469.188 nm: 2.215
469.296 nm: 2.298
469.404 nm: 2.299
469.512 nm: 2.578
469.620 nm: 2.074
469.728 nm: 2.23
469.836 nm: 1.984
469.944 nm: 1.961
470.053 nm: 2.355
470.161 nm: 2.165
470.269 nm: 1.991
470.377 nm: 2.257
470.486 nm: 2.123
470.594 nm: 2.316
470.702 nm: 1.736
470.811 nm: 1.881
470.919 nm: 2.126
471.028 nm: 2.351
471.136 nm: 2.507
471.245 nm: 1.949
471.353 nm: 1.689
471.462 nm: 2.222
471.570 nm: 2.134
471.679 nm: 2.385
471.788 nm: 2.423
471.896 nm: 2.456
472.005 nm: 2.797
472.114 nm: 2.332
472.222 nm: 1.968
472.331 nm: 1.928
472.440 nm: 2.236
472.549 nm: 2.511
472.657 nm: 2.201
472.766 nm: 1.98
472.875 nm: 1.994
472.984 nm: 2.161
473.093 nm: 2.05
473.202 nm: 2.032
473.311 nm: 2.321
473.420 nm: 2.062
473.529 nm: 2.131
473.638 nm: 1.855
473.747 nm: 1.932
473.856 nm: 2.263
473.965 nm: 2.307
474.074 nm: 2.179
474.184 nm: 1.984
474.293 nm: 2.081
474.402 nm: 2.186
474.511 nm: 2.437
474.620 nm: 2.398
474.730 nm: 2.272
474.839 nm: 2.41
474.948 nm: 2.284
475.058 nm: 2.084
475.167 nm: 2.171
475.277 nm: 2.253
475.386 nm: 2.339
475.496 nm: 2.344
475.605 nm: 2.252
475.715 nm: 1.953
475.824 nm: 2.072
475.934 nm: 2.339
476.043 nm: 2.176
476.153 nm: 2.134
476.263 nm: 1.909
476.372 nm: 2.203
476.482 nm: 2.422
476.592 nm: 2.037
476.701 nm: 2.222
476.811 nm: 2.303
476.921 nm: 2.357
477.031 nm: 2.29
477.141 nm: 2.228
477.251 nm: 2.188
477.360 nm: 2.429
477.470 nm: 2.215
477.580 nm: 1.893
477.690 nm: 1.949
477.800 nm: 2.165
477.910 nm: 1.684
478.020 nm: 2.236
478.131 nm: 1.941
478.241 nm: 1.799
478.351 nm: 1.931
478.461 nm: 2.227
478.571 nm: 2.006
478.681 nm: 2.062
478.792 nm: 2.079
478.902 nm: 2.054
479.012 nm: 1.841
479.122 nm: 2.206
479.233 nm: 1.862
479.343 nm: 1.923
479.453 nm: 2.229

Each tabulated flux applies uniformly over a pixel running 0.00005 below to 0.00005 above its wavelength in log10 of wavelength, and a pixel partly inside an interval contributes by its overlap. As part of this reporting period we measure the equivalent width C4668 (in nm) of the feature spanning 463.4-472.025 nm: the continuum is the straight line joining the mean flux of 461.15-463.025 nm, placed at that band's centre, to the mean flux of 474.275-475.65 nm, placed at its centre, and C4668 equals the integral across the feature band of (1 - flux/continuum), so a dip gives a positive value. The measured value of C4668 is 0.19 nm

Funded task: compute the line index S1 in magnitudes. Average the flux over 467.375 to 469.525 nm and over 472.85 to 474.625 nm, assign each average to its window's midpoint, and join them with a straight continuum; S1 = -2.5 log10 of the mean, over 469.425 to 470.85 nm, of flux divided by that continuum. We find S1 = 0.04 mag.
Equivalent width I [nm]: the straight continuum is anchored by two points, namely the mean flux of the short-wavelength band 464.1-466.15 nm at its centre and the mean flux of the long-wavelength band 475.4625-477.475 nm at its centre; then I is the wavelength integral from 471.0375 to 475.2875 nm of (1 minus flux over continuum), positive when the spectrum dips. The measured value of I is 0.100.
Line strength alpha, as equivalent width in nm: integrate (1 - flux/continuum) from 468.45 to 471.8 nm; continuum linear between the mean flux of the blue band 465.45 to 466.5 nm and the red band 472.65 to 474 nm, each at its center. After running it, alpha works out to 0.11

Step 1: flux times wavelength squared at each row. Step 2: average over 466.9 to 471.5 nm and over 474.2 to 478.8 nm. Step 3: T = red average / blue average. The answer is 1.01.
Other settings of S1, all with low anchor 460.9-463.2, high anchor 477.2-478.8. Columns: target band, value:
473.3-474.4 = 0.012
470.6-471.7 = 0.042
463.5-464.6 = 0.030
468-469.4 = -0.011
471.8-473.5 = -0.026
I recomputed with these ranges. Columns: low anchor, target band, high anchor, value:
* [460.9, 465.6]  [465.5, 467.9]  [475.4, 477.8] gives -0.08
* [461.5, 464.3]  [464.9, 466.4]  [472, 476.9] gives -0.06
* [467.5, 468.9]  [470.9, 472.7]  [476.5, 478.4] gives -0.06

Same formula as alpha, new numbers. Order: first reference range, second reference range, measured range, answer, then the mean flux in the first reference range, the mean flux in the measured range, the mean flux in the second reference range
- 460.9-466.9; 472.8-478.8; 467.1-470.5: 0.007 nm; 2.31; 2.24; 2.15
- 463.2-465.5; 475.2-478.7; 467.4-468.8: -0.006 nm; 2.24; 2.22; 2.14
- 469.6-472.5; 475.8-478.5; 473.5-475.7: -0.056 nm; 2.17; 2.2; 2.13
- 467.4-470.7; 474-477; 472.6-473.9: 0.078 nm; 2.21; 2.08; 2.22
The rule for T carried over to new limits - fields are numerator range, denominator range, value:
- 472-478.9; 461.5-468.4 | 0.98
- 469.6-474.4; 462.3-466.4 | 0.96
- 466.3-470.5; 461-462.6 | 0.98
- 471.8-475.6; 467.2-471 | 1.02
